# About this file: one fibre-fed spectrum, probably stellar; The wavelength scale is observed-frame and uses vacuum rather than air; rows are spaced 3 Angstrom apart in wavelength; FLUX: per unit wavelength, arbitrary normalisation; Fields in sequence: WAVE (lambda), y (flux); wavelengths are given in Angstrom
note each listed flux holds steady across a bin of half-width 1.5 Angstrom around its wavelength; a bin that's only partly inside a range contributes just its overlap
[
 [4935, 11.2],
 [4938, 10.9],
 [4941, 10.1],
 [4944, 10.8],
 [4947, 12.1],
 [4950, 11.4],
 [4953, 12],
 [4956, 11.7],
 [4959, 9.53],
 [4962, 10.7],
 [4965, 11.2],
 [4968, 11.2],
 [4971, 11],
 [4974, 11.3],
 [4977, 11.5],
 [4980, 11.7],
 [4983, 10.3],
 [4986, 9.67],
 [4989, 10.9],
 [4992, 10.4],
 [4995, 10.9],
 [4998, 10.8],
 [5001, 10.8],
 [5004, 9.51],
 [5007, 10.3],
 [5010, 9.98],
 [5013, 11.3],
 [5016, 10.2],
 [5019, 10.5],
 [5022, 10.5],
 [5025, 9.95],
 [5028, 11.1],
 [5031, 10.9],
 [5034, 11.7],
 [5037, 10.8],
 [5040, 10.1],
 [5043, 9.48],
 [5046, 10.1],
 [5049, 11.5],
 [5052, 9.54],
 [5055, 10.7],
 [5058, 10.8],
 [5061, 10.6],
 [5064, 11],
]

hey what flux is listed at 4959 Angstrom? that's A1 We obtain 9.53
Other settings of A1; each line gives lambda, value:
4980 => 11.7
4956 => 11.7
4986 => 9.67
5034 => 11.7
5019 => 10.5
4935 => 11.2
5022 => 10.5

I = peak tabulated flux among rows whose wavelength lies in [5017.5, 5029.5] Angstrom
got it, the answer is 11.1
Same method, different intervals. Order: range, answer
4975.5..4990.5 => 11.7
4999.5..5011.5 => 10.8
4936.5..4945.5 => 10.9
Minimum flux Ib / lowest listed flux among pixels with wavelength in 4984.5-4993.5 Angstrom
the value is 9.67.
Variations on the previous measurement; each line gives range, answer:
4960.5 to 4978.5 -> 10.7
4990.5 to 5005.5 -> 9.51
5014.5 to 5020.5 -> 10.2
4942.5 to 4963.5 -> 9.53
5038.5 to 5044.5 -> 9.48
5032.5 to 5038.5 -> 10.8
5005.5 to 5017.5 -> 9.98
